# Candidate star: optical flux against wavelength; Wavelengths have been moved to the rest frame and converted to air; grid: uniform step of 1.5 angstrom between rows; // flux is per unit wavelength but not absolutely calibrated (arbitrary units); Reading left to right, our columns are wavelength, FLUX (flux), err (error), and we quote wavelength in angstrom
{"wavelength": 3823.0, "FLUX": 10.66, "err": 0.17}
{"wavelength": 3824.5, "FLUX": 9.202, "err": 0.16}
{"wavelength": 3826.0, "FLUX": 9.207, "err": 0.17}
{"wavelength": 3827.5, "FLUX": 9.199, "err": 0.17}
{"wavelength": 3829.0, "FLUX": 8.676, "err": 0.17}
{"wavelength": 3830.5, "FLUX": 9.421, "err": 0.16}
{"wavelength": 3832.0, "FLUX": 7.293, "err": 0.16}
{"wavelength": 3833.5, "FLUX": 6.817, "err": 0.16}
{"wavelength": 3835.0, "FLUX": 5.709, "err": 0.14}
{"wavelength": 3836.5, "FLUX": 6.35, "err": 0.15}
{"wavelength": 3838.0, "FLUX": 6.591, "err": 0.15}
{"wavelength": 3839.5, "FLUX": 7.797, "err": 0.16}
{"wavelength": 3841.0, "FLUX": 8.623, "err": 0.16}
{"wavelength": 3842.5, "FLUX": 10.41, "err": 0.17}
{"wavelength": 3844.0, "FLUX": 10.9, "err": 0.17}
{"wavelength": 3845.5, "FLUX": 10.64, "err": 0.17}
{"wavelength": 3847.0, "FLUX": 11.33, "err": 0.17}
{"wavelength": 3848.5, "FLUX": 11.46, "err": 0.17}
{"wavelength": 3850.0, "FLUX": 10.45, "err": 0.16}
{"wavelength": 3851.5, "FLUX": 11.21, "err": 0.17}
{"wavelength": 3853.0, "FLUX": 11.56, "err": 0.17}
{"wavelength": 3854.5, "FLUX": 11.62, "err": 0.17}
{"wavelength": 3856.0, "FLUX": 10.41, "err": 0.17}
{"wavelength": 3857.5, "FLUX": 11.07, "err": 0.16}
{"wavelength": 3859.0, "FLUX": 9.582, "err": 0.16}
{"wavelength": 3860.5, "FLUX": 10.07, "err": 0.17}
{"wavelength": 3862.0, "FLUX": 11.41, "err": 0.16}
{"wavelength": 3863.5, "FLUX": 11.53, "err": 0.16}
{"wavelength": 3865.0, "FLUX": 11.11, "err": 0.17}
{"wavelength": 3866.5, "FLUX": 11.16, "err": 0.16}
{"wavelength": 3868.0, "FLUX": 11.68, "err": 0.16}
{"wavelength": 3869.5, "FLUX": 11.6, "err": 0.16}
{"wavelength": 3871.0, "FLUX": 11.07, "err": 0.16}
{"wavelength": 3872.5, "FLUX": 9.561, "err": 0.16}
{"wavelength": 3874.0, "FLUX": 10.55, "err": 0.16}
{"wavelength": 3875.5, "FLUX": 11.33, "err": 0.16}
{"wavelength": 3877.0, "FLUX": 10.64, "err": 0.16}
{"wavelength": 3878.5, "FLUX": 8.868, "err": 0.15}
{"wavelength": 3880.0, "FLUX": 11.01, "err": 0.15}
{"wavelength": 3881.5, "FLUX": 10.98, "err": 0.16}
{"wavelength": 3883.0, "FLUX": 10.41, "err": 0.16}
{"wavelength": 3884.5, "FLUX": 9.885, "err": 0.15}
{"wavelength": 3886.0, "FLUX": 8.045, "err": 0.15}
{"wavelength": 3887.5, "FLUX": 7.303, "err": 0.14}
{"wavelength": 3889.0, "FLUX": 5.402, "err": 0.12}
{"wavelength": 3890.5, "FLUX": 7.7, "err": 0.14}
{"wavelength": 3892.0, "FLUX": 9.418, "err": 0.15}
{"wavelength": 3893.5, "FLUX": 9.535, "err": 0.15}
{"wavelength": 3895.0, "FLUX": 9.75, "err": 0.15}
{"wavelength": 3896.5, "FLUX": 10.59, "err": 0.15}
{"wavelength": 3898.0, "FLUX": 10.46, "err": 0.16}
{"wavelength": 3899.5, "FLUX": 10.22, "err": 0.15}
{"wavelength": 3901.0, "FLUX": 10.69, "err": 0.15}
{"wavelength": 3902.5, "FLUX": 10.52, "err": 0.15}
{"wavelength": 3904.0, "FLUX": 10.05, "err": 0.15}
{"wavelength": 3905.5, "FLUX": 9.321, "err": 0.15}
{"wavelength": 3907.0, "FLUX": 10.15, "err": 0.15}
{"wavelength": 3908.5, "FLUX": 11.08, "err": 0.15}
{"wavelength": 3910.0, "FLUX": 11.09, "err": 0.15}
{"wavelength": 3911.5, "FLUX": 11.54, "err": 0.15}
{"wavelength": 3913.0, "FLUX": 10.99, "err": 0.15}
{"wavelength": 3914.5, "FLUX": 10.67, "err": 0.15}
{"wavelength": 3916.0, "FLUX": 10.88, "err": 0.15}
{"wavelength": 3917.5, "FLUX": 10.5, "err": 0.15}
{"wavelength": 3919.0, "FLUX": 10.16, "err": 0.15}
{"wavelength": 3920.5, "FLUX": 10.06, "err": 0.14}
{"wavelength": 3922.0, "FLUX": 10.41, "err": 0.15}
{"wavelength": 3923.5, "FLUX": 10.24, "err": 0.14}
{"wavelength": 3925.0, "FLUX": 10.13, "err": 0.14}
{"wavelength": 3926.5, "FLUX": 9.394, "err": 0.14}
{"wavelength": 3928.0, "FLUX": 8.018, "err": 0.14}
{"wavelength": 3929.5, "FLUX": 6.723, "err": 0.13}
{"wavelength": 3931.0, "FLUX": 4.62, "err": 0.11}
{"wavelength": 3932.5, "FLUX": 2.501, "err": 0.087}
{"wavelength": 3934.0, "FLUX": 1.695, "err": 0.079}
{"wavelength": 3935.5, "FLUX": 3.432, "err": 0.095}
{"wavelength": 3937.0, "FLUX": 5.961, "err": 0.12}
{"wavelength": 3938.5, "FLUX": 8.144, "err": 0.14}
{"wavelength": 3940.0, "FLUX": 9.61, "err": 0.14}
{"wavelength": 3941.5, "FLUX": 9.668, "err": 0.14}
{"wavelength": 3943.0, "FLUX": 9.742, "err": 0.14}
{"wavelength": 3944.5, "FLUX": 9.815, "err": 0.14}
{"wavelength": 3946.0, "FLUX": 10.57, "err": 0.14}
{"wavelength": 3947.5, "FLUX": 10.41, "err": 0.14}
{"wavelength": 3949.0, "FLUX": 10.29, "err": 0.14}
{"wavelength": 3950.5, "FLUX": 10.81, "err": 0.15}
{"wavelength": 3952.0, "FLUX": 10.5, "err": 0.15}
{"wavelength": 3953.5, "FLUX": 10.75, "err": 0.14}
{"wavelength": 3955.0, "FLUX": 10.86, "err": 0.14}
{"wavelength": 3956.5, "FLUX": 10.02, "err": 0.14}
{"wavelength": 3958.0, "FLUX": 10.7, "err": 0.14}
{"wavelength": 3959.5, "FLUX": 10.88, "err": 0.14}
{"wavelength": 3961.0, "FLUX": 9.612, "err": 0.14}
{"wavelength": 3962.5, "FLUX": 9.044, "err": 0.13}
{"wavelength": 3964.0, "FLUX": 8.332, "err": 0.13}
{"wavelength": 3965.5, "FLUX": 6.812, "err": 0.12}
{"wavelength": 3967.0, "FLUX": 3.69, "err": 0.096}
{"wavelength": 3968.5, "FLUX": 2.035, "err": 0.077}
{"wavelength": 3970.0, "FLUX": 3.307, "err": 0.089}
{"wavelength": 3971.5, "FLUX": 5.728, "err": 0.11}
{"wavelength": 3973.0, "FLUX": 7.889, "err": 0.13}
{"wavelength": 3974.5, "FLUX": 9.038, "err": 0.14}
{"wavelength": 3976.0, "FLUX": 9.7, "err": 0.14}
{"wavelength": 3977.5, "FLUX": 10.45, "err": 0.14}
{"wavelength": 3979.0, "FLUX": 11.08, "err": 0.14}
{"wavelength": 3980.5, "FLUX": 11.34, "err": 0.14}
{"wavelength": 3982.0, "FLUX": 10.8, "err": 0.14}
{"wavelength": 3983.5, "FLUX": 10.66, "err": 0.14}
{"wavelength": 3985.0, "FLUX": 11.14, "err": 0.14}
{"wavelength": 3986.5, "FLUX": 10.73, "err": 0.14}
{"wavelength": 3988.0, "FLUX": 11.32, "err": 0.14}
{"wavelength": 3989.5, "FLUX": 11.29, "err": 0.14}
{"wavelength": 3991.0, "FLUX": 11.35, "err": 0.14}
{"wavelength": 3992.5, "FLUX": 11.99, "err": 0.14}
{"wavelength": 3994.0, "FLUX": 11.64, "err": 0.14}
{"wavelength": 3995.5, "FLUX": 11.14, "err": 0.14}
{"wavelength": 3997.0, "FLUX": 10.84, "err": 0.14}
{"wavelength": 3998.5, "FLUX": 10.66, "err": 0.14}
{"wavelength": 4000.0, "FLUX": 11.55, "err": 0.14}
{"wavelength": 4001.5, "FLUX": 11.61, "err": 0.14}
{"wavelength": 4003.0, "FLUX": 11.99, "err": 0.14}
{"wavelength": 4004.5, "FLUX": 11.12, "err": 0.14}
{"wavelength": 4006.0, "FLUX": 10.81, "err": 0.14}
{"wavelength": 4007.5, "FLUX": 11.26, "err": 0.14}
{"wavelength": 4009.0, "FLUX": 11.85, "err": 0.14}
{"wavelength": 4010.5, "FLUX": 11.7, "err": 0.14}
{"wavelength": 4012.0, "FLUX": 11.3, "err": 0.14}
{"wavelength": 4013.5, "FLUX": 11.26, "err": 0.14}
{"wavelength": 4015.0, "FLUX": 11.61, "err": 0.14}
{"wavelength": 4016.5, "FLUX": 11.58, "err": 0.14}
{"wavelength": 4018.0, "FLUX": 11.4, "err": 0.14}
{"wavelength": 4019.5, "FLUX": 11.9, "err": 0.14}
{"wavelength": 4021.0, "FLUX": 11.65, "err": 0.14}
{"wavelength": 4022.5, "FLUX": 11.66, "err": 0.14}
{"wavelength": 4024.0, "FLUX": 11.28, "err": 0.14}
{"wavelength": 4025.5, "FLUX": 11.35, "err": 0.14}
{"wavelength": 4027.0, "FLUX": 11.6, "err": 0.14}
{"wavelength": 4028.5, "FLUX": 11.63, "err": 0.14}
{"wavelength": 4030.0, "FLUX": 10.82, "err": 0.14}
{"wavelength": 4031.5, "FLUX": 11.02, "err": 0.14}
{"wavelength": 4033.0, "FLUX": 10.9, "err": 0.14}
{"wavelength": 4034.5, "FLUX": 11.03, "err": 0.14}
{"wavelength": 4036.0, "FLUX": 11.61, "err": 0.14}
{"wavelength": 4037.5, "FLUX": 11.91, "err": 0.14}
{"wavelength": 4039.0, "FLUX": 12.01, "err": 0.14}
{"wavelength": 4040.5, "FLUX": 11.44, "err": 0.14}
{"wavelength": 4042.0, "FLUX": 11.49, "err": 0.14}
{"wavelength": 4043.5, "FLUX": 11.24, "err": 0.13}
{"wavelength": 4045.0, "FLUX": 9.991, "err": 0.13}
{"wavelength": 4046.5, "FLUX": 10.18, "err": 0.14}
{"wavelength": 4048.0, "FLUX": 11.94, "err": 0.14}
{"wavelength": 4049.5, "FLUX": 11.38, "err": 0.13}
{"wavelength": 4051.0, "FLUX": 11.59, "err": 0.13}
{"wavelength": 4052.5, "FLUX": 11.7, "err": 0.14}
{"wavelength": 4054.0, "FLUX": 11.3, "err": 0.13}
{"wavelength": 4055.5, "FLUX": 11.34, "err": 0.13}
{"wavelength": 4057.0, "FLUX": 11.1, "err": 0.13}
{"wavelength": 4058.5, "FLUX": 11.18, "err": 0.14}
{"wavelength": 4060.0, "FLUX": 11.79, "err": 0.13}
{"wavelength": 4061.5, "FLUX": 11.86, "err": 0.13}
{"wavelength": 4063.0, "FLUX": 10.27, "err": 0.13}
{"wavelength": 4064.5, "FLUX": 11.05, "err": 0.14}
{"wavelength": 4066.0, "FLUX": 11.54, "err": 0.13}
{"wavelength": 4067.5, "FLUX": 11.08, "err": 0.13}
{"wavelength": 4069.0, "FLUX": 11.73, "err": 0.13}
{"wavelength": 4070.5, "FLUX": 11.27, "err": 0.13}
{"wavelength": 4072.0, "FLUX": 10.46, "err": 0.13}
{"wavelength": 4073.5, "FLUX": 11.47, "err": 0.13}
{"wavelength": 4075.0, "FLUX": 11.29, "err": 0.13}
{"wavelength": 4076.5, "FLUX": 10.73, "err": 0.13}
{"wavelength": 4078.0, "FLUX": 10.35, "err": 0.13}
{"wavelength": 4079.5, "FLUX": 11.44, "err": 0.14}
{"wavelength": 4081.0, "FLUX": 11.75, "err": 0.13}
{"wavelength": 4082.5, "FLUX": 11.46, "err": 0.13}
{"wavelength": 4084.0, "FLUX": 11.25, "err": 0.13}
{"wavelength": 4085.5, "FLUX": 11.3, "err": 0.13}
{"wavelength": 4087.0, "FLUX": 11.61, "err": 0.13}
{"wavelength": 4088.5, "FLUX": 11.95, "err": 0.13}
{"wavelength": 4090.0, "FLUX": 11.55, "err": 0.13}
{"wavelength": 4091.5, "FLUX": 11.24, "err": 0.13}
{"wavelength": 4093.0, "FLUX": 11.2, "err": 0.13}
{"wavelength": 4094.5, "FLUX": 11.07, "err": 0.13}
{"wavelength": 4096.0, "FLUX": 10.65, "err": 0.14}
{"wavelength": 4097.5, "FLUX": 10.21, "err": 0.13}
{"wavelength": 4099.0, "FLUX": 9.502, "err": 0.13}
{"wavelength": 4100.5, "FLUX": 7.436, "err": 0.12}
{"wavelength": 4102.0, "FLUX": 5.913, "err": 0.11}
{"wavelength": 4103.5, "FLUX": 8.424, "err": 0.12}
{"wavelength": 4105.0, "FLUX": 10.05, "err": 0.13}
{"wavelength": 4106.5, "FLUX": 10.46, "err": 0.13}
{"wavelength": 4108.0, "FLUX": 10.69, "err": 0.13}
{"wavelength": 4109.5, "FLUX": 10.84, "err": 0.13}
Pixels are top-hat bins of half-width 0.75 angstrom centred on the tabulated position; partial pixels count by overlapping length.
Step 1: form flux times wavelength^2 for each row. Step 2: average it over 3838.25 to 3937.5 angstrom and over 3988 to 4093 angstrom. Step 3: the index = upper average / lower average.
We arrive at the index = 1.27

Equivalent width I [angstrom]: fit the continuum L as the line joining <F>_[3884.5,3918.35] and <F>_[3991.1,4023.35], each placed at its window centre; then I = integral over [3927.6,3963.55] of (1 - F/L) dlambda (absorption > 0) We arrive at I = 6.87 angstrom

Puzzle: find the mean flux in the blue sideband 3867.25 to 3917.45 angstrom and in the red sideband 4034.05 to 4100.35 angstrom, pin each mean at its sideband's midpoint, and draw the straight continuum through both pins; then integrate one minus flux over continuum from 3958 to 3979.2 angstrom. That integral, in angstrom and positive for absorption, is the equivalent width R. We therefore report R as 5.7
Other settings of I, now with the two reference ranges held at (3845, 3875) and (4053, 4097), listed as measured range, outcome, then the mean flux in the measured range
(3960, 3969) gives 3.5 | 6.83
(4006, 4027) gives -0.6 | 11.5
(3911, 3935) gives 5.4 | 8.57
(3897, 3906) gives 0.6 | 10.2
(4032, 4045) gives -0.2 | 11.4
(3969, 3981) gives 3.0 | 8.37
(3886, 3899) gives 2.7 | 8.76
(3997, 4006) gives -0.1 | 11.3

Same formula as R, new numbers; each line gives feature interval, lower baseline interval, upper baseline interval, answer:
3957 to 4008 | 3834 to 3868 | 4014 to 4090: 5.42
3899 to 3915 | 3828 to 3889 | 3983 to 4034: -0.38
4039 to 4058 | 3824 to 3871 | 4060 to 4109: -1.21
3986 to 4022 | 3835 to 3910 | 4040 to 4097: -1.87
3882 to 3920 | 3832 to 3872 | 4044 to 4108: 1.28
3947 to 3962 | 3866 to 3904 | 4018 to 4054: 0.18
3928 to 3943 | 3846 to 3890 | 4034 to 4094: 6.43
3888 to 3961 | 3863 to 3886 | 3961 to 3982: -1.42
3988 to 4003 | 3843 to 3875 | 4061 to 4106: -0.80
